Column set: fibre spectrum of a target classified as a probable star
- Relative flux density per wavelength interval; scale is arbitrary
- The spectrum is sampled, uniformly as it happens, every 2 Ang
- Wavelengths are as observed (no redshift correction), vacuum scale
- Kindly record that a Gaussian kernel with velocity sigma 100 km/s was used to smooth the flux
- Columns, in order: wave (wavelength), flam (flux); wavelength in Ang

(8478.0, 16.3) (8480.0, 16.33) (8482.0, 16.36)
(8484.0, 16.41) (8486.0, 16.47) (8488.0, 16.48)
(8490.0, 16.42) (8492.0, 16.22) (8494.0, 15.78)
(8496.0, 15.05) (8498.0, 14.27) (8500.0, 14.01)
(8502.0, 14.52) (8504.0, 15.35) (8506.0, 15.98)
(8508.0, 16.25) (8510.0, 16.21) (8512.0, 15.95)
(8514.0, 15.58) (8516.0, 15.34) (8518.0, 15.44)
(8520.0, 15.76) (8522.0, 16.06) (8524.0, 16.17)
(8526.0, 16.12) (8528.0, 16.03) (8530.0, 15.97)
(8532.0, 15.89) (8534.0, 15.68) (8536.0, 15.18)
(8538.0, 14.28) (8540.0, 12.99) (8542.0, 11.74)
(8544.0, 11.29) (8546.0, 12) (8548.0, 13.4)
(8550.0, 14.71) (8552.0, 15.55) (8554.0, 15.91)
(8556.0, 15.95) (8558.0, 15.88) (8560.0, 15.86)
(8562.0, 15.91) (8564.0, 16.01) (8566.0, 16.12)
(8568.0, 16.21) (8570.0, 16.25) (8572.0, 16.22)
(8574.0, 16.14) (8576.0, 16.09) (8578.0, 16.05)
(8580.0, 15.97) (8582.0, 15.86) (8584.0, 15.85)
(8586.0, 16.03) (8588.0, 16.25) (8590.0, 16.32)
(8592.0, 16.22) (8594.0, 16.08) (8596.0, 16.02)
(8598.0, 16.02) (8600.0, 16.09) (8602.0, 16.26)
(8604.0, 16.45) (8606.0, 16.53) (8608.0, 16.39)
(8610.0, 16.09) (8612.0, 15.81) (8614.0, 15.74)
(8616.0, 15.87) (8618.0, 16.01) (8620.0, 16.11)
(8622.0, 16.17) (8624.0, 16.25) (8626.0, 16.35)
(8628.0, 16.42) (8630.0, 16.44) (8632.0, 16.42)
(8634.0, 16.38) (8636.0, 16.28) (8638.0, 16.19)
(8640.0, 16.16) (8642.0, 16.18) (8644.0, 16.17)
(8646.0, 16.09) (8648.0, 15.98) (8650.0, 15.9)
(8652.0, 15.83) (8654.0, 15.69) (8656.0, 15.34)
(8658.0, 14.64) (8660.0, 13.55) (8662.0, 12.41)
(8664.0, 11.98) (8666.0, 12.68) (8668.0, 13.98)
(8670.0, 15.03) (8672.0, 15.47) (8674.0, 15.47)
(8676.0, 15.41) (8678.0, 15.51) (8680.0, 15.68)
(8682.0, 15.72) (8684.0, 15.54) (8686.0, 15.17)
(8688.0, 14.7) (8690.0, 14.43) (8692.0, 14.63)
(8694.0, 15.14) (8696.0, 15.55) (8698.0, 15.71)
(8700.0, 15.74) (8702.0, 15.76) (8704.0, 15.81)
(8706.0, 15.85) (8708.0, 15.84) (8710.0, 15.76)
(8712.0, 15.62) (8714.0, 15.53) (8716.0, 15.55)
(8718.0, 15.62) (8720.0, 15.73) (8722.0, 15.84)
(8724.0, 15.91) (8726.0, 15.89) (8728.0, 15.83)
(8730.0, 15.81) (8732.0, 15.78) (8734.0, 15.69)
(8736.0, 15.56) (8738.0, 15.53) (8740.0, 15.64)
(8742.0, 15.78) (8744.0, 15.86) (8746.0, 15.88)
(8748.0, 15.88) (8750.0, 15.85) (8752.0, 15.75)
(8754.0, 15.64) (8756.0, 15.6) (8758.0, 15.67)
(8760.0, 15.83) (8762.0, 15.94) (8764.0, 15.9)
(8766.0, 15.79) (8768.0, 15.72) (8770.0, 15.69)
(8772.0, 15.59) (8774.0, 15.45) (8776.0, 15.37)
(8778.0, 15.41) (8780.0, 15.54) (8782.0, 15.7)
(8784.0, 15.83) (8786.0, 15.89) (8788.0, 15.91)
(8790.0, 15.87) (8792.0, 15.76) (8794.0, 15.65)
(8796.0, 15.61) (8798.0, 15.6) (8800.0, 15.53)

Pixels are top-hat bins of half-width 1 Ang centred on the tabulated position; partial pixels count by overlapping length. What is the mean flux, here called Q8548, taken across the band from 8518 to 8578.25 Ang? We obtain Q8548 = 15.2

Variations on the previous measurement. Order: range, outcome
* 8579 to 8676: 15.7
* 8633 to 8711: 15.3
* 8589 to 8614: 16.2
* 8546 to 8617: 15.9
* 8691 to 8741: 15.7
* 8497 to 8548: 14.9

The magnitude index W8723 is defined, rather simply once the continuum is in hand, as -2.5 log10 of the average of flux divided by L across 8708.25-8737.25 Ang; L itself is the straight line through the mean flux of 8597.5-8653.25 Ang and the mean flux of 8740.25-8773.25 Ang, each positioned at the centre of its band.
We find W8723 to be 0.01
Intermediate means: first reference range 16.2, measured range 15.7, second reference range 15.8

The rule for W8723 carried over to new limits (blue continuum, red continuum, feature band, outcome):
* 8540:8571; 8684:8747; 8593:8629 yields -0.08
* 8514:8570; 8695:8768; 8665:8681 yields 0.05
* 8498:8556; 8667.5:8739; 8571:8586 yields -0.06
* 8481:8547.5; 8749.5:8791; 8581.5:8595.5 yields -0.05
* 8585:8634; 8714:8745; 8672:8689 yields 0.04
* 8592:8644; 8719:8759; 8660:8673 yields 0.18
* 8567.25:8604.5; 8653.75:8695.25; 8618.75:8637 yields -0.06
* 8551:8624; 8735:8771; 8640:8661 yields 0.03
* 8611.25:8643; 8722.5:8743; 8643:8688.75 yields 0.07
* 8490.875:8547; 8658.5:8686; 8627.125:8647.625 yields -0.11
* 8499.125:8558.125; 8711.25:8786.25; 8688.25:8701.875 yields 0.02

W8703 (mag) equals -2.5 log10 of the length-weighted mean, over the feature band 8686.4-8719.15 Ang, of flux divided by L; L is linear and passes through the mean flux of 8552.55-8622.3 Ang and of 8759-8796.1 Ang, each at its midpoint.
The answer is 0.03 mag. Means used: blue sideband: 16.1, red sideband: 15.7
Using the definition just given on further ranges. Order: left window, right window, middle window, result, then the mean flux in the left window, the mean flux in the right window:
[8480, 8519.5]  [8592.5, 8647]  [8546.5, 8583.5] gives 0.02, 15.7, 16.2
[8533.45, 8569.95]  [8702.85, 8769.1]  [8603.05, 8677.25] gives -0.02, 14.7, 15.8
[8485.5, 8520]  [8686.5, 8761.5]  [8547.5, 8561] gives 0.01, 15.6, 15.6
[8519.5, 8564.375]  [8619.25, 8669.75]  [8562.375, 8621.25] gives -0.06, 14.9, 15.4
